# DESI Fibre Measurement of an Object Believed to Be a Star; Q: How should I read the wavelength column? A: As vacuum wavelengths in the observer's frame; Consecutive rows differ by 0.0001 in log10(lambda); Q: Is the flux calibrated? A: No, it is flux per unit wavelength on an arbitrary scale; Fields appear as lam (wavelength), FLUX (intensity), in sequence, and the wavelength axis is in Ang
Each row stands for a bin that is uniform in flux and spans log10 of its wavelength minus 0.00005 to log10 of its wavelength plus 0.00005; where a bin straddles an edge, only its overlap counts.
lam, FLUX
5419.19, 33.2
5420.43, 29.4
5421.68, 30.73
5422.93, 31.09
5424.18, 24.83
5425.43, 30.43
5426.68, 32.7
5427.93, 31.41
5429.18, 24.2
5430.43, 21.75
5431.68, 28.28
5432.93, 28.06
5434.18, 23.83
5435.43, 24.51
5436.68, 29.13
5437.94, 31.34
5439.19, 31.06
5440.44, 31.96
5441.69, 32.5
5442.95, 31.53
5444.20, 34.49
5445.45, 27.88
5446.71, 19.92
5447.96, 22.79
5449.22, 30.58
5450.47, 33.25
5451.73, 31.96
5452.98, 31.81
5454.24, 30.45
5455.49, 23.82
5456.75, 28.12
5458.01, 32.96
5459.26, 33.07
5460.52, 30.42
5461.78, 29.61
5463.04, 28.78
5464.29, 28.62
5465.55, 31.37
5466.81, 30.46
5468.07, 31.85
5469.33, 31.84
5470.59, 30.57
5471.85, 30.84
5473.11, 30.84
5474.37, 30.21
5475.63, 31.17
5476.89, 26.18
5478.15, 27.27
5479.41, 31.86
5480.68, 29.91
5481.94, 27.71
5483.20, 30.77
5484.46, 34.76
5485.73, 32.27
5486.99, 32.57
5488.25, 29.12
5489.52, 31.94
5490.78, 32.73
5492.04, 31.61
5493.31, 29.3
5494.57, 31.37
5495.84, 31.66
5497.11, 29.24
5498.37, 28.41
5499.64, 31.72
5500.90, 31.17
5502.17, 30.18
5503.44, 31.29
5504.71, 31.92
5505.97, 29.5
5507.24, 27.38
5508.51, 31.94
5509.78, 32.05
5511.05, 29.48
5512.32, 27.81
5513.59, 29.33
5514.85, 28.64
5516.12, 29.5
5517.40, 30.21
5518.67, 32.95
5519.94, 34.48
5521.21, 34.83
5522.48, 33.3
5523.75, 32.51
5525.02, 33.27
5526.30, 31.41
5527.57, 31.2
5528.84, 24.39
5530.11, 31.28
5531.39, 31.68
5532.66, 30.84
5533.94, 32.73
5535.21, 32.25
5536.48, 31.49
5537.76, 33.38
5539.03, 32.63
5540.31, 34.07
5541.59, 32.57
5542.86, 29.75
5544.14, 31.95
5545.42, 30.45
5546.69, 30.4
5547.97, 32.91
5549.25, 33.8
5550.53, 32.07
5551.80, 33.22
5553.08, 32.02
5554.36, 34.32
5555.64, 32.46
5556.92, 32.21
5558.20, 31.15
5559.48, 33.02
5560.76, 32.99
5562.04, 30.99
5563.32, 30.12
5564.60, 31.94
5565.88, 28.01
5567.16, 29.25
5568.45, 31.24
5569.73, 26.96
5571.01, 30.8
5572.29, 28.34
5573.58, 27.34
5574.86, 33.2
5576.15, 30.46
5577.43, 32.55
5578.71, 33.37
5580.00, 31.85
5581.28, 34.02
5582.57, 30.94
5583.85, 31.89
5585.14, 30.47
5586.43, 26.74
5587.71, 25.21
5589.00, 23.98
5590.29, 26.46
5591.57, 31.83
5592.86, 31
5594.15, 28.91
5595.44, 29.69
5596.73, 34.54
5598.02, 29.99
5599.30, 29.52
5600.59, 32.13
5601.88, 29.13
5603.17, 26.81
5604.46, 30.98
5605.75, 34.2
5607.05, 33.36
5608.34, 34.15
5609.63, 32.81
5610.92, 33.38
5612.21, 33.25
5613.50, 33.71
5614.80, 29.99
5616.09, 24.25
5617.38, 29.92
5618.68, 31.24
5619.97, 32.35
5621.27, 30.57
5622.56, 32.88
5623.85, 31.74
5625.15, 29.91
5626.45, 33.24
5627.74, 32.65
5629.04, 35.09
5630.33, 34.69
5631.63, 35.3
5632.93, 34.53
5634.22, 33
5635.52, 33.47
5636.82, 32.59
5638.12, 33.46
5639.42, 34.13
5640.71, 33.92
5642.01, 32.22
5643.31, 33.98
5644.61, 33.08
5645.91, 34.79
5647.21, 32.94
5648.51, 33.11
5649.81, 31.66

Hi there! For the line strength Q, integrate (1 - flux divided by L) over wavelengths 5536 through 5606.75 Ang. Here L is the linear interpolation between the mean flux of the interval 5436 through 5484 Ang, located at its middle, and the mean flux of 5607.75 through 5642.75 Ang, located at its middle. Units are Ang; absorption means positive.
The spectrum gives 1.7 Ang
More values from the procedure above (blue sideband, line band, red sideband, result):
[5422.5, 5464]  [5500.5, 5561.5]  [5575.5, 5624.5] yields -3.10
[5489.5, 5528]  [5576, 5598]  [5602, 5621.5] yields 0.74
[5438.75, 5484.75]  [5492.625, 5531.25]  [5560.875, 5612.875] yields -0.61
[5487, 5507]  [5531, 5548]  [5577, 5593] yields -0.86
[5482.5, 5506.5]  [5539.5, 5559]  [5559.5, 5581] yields -0.88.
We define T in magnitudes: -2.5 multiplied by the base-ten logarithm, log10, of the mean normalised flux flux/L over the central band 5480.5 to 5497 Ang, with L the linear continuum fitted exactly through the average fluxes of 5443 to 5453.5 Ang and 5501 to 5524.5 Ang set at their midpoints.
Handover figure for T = -0.03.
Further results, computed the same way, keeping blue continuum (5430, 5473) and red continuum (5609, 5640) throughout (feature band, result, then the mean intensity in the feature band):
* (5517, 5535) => -0.038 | 31.8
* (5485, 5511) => -0.021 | 30.8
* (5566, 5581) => 0.037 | 30.5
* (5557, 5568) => 0.012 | 31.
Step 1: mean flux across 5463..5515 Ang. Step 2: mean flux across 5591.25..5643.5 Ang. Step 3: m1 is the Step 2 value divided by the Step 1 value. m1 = 1.1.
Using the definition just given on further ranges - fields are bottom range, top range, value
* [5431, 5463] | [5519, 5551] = 1.09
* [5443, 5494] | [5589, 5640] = 1.05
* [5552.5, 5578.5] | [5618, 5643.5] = 1.07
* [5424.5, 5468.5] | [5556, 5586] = 1.06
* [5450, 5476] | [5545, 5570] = 1.03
